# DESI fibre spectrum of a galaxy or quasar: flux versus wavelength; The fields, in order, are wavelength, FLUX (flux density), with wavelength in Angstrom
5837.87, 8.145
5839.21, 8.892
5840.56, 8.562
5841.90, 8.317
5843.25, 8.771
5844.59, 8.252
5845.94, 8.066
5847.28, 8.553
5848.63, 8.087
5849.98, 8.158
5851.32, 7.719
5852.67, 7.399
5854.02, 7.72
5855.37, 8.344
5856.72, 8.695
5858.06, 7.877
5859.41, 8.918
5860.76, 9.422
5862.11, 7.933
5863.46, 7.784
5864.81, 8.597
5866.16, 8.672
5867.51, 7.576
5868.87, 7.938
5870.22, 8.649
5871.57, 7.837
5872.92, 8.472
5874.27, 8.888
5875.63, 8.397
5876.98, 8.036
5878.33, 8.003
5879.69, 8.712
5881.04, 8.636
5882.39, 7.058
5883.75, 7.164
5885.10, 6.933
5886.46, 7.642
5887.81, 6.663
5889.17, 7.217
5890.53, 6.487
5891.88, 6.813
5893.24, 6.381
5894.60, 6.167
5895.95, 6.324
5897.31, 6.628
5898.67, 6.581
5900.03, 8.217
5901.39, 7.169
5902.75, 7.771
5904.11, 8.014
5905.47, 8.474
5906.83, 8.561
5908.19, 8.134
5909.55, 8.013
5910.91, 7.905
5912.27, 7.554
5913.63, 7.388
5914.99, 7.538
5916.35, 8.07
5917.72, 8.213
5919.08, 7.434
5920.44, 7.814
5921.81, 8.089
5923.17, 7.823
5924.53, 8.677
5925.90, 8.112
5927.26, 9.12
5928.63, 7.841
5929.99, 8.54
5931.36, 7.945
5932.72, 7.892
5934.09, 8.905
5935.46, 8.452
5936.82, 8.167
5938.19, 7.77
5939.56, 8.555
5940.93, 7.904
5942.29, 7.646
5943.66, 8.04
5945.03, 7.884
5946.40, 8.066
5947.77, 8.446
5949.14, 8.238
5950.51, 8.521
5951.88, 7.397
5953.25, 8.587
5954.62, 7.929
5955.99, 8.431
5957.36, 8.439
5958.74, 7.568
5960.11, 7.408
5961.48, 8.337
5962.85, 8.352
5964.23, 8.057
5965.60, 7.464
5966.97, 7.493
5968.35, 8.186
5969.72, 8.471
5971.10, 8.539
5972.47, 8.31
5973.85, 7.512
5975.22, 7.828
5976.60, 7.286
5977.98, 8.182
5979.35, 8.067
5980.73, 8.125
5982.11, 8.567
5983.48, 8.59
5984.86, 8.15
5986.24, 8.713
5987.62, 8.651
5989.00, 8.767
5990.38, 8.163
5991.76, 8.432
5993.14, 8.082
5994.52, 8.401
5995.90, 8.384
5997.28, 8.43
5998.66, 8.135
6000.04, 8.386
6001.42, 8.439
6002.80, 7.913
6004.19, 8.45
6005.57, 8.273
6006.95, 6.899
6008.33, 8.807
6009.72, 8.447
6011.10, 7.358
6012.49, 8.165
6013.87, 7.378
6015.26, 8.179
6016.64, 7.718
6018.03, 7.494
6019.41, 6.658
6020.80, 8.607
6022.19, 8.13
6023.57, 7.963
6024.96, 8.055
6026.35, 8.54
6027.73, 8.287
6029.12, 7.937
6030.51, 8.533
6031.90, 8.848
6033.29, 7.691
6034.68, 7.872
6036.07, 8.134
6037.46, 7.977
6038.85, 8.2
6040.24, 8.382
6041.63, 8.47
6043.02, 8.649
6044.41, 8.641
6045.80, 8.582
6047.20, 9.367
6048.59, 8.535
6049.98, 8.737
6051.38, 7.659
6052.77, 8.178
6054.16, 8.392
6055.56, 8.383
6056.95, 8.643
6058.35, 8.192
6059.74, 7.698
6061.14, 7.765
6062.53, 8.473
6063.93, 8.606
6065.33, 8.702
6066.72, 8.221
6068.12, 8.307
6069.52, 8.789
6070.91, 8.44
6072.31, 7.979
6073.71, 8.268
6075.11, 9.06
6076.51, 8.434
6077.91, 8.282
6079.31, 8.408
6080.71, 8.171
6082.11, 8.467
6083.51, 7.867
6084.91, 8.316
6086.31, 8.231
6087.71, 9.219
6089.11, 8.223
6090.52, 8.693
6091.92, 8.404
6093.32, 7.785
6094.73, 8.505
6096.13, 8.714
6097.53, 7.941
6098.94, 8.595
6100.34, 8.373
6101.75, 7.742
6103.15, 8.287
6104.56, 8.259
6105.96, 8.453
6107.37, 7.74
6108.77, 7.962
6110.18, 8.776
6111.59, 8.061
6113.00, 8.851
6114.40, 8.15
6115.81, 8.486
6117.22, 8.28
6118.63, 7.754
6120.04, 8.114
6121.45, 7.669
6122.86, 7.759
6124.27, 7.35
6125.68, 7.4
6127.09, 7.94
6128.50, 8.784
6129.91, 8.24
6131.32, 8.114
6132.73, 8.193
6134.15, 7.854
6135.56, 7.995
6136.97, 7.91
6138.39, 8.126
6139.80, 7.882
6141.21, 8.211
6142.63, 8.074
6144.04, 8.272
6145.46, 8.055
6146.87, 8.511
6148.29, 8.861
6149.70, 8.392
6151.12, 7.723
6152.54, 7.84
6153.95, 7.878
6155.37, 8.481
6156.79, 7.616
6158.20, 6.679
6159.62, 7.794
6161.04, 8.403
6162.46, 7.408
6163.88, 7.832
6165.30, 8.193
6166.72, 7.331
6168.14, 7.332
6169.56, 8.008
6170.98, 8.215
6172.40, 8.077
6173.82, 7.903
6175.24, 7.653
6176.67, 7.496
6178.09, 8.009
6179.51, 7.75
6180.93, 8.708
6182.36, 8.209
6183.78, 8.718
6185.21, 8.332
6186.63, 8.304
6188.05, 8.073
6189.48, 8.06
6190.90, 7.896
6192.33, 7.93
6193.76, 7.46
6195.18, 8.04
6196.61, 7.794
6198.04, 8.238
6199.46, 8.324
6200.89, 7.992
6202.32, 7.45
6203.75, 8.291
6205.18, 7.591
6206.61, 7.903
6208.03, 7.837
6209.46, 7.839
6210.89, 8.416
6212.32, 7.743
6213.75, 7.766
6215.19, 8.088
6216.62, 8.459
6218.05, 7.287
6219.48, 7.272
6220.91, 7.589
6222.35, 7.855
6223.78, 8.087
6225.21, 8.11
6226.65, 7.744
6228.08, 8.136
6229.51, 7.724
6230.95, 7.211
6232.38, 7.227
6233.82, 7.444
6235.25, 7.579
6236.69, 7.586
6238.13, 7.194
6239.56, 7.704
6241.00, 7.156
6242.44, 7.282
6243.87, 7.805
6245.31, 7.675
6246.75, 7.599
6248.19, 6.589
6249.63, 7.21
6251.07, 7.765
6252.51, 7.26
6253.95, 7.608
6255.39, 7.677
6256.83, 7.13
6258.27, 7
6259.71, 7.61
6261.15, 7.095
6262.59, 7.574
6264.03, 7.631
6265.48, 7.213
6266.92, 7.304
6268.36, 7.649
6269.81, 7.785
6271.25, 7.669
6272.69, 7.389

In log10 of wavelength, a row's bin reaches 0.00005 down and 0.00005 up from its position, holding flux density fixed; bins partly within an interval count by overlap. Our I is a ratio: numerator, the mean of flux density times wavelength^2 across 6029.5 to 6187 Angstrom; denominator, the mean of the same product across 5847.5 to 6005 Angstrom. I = 1.09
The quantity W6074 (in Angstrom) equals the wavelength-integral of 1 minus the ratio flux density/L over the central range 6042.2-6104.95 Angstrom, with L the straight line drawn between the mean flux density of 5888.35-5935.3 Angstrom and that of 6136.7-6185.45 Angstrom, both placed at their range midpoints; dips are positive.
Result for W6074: -3.9 Angstrom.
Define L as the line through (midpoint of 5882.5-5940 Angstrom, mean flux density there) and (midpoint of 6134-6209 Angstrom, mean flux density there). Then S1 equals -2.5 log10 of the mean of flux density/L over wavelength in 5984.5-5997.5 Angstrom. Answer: -0.087 mag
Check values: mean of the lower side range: 7.68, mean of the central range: 8.42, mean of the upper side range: 7.98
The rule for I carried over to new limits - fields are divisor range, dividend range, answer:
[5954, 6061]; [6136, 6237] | 1.03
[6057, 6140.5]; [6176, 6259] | 0.98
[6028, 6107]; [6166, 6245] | 0.98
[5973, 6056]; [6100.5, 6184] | 1.02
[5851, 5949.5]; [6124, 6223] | 1.10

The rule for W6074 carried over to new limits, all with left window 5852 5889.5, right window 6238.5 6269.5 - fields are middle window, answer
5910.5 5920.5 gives 0.3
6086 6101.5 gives -1.5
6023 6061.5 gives -2.7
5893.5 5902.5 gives 1.3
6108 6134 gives -1.6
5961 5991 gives -1.1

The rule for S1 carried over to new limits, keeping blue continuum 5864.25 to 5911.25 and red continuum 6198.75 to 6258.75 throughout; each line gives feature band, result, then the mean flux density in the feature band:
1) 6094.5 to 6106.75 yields -0.09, 8.31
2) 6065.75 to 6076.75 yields -0.11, 8.45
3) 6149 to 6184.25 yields -0.03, 7.9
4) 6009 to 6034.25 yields -0.05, 8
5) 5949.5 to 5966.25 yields -0.05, 8.05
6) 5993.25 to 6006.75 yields -0.08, 8.25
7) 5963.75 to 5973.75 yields -0.05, 8.04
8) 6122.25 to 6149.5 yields -0.06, 8.09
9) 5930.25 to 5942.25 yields -0.07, 8.18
